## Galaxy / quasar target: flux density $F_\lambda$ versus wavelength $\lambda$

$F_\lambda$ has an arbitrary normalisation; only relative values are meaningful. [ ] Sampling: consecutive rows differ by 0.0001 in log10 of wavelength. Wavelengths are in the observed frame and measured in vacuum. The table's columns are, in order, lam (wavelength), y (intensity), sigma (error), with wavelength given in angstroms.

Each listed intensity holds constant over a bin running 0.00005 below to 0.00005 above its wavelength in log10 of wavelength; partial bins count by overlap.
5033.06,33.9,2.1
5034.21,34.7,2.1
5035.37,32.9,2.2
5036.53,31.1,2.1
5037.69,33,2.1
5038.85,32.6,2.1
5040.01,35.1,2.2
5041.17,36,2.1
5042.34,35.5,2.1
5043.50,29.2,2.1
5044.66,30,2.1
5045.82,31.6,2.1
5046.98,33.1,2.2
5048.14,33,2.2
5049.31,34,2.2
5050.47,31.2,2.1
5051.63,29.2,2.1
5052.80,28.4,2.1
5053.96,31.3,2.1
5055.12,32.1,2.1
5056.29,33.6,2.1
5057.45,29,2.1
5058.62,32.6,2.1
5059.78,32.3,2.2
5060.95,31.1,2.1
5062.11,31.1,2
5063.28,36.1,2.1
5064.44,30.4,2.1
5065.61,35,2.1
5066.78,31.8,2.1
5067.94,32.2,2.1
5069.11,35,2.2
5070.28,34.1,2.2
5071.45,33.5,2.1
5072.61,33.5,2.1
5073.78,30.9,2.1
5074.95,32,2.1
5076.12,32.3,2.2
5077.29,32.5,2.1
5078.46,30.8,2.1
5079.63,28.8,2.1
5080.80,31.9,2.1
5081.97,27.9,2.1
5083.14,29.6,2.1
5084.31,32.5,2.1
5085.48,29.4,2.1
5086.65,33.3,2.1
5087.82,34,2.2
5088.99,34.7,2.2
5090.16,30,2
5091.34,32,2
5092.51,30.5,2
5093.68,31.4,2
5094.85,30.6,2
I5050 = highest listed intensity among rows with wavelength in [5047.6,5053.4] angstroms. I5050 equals 34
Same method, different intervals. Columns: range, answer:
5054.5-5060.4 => 33.6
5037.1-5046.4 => 36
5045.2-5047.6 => 33.1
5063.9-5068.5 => 35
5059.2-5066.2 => 36.1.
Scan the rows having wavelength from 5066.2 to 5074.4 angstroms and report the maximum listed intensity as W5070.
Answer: 35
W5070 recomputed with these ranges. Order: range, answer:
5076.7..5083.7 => 32.5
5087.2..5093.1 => 34.7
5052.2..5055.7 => 32.1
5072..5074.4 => 33.5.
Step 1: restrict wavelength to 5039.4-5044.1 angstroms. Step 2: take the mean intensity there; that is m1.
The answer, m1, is 33.9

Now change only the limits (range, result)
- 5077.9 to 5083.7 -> 29.8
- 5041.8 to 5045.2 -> 31.6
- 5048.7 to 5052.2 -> 31.5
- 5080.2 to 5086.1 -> 30.3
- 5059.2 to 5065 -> 32.2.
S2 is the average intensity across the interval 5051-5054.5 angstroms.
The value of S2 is 29.6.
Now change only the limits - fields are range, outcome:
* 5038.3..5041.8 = 34.5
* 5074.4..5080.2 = 31.3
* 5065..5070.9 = 33.6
